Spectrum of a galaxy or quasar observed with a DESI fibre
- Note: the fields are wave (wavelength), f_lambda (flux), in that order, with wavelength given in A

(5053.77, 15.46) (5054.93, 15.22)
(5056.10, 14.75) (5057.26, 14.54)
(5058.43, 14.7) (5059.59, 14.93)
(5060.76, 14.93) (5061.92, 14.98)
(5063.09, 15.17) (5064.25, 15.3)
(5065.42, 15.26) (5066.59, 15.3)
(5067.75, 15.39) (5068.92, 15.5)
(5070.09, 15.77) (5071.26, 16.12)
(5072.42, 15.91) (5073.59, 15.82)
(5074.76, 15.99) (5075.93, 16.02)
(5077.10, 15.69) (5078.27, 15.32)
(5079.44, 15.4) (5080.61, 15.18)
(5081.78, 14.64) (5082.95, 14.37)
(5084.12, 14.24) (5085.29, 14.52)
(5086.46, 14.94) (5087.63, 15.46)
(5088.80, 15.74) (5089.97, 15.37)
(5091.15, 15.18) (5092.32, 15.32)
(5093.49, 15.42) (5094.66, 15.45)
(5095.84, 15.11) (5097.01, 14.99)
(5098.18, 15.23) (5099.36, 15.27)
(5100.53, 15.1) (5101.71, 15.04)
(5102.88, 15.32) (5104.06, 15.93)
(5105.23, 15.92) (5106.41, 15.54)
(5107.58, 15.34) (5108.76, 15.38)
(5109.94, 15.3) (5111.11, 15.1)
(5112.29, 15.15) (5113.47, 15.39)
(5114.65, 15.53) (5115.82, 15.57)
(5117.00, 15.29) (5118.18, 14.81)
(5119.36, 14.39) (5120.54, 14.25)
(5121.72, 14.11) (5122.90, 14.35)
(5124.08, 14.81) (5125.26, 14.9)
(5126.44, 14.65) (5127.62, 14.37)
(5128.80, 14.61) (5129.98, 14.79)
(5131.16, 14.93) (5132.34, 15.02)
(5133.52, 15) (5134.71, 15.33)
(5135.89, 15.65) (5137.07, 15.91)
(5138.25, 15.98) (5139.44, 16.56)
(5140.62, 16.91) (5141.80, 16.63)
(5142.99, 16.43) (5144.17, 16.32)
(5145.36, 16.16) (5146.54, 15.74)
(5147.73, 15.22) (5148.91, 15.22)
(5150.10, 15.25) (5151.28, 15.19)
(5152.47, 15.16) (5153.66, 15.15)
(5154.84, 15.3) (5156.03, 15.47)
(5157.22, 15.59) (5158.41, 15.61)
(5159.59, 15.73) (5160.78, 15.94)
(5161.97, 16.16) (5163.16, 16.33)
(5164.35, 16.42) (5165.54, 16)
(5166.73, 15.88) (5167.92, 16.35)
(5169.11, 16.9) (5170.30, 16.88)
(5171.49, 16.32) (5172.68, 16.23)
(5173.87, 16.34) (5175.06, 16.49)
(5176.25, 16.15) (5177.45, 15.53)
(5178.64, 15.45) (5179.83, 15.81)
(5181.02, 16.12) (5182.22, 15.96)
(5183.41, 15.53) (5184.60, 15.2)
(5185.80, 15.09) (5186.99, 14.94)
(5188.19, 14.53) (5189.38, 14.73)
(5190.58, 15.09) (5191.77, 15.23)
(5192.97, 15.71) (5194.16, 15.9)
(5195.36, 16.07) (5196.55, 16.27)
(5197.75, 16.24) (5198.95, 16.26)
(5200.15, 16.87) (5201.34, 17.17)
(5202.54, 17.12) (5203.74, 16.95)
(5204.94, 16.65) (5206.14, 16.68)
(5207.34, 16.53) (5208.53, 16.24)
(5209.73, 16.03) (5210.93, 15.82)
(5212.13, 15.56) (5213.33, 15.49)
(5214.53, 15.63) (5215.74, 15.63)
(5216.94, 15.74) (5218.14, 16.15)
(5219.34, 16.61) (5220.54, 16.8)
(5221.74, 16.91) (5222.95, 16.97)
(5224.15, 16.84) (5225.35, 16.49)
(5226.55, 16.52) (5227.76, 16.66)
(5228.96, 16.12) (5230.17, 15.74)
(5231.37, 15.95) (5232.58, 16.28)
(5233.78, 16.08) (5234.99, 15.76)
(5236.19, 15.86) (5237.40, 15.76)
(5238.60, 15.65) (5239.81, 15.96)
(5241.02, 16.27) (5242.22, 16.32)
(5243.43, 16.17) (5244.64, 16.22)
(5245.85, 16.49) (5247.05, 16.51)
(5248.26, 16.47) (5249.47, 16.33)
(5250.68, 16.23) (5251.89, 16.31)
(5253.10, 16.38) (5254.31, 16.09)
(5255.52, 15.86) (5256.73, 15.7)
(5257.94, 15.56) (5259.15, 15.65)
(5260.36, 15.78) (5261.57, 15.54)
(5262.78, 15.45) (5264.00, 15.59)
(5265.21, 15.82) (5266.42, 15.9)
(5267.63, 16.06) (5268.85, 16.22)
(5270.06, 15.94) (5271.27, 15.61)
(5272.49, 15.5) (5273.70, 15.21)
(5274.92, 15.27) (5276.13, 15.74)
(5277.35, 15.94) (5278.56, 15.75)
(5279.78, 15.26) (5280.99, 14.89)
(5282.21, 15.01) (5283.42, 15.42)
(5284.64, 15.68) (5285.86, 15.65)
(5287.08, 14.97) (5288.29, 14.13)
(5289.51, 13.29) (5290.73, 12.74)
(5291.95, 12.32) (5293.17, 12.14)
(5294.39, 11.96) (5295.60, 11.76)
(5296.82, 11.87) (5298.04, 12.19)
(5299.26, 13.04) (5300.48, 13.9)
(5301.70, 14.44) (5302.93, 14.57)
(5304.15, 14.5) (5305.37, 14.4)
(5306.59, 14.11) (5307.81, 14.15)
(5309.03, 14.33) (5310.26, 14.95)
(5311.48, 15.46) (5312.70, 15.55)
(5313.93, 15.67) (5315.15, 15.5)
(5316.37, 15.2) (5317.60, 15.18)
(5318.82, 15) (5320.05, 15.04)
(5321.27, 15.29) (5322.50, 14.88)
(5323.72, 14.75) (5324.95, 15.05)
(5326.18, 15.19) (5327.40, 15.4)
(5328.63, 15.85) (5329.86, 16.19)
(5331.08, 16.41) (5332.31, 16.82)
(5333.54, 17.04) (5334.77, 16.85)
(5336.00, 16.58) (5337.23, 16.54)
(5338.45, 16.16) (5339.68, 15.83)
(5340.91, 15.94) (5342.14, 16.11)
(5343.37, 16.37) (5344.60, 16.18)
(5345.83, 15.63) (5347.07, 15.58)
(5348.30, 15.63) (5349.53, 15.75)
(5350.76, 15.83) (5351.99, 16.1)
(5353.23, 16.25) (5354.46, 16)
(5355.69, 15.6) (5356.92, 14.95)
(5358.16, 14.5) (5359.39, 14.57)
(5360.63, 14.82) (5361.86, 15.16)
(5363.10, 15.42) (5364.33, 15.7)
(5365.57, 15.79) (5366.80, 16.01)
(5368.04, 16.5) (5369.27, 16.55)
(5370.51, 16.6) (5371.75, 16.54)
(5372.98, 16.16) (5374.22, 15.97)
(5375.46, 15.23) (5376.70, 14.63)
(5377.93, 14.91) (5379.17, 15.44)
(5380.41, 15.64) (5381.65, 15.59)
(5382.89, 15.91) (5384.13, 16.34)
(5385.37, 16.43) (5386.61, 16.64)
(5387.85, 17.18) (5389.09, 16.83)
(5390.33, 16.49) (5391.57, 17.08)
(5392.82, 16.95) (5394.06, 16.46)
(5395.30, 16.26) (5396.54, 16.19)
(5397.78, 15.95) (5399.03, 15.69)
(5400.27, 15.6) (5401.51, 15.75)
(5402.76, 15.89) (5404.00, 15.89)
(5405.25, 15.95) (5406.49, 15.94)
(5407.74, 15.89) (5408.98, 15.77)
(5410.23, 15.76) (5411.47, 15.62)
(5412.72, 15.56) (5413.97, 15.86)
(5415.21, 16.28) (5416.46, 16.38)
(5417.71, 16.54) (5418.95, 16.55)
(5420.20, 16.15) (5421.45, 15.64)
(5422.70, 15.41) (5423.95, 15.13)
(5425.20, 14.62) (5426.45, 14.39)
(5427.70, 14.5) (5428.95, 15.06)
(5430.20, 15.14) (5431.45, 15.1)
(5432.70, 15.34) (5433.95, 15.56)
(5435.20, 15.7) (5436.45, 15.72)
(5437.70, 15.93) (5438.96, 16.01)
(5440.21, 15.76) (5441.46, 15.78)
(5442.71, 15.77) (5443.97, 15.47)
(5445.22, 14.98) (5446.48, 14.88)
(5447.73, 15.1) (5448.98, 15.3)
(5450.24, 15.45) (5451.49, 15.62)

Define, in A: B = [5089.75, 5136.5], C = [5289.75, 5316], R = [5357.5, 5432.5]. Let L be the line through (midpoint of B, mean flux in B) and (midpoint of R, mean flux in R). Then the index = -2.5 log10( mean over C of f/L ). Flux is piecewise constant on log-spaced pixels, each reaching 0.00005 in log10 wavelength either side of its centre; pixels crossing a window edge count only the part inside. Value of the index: 0.13 mag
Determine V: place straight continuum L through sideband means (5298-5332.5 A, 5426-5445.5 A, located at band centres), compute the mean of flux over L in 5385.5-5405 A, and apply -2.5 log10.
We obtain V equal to -0.07 mag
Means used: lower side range 15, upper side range 15.4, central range 16.3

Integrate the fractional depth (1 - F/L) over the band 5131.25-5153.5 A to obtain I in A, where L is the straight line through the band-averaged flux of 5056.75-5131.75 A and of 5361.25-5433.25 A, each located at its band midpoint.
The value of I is -0.67 A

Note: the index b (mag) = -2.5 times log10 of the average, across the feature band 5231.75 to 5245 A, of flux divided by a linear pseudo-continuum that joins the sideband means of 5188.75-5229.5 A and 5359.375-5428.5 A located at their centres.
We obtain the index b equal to 0.01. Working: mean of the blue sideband 16.2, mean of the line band 16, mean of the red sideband 15.9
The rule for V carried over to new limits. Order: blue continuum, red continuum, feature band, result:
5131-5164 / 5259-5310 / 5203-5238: -0.08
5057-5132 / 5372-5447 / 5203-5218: -0.05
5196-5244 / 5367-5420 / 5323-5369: 0.02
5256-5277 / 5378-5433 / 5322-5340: -0.01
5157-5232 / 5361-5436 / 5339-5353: 0.00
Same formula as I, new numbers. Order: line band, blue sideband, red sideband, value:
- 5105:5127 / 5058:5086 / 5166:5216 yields 0.7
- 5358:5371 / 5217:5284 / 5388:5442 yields 0.2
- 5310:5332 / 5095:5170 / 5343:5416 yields 0.6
